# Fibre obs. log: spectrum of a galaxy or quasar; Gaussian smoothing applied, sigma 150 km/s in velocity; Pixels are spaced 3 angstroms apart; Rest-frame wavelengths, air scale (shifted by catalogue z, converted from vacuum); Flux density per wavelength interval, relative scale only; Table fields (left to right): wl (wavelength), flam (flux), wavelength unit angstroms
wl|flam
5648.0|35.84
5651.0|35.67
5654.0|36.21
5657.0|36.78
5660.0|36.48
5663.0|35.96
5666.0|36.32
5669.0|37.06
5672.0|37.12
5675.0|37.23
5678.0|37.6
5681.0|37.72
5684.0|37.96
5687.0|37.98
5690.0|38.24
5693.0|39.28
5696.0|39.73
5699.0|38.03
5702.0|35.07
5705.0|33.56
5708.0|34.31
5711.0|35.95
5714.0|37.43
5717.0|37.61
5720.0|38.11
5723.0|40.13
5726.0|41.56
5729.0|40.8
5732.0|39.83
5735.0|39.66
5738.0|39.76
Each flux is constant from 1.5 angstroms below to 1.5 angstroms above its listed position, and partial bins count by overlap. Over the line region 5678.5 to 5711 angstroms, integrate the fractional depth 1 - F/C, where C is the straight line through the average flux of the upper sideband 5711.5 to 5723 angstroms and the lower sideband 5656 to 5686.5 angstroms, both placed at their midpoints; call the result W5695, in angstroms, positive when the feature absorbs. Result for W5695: 0.3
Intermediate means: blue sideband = 37.1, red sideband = 37.9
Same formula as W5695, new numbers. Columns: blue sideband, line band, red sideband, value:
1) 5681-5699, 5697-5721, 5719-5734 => 1.87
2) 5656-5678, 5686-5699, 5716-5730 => -0.22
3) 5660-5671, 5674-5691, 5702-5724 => -0.60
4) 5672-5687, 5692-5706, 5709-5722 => 0.09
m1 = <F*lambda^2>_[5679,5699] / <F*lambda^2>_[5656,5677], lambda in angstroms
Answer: 1.05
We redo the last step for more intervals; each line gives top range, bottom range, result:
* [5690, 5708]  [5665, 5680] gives 1.01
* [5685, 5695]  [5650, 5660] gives 1.08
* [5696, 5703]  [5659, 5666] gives 1.04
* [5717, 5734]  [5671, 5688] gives 1.08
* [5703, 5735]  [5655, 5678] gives 1.05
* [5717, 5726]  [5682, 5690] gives 1.05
